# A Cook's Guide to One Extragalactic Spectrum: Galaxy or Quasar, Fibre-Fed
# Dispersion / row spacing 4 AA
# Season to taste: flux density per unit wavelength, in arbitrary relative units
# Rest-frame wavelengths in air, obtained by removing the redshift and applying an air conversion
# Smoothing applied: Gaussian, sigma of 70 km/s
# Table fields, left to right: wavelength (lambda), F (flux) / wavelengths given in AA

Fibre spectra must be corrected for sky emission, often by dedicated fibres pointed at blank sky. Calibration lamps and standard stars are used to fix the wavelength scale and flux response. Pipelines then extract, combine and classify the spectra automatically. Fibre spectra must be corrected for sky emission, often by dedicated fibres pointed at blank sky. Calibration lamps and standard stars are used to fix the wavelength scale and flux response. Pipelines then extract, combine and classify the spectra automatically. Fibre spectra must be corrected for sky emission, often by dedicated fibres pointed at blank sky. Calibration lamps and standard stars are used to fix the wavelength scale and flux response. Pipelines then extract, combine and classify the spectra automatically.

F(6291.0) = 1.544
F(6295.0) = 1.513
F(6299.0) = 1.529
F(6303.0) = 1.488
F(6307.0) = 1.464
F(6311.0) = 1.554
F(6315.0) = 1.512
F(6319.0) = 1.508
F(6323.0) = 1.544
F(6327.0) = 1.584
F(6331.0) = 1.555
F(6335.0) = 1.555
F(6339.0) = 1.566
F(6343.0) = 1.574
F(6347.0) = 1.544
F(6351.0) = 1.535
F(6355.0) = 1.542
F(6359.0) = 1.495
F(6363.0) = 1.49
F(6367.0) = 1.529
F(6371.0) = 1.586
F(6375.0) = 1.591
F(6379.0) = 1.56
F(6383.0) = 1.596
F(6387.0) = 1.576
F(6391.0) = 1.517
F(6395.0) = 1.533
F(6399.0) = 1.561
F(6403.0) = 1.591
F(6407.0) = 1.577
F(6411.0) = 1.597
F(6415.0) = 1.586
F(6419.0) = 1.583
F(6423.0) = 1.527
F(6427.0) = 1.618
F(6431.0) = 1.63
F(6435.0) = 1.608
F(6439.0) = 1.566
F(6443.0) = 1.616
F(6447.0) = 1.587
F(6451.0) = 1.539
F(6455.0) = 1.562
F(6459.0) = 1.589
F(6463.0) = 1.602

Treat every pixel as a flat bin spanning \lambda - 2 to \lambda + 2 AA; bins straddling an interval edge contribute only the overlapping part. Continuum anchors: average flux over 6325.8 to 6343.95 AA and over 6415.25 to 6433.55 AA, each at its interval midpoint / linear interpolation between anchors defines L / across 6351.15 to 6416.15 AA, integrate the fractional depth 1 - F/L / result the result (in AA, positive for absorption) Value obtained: 0.9 AA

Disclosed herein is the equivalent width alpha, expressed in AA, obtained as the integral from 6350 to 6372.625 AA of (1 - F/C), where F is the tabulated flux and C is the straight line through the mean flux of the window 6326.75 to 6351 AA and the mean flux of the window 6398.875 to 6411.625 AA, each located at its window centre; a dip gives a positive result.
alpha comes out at 0.6 AA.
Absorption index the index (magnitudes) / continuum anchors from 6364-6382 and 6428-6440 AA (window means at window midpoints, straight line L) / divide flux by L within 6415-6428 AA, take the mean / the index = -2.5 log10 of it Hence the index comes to 0.016 mag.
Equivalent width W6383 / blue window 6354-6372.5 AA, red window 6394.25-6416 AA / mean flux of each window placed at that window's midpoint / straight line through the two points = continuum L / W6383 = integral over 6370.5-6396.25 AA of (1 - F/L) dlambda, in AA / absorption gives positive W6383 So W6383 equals -0.26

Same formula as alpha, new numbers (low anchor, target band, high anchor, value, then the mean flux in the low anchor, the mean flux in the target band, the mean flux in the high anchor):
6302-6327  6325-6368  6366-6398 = -0.11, 1.52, 1.54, 1.56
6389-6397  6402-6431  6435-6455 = -0.68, 1.52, 1.59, 1.58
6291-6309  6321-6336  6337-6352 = -0.22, 1.5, 1.56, 1.56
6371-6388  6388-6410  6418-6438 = 0.38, 1.58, 1.56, 1.59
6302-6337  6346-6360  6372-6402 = 0.15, 1.53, 1.53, 1.56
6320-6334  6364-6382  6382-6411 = -0.01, 1.56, 1.56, 1.57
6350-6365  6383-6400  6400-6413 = 0.13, 1.51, 1.55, 1.59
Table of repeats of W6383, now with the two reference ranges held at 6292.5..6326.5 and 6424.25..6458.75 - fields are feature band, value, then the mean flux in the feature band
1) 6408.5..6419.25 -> -0.10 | 1.59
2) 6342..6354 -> -0.08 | 1.55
